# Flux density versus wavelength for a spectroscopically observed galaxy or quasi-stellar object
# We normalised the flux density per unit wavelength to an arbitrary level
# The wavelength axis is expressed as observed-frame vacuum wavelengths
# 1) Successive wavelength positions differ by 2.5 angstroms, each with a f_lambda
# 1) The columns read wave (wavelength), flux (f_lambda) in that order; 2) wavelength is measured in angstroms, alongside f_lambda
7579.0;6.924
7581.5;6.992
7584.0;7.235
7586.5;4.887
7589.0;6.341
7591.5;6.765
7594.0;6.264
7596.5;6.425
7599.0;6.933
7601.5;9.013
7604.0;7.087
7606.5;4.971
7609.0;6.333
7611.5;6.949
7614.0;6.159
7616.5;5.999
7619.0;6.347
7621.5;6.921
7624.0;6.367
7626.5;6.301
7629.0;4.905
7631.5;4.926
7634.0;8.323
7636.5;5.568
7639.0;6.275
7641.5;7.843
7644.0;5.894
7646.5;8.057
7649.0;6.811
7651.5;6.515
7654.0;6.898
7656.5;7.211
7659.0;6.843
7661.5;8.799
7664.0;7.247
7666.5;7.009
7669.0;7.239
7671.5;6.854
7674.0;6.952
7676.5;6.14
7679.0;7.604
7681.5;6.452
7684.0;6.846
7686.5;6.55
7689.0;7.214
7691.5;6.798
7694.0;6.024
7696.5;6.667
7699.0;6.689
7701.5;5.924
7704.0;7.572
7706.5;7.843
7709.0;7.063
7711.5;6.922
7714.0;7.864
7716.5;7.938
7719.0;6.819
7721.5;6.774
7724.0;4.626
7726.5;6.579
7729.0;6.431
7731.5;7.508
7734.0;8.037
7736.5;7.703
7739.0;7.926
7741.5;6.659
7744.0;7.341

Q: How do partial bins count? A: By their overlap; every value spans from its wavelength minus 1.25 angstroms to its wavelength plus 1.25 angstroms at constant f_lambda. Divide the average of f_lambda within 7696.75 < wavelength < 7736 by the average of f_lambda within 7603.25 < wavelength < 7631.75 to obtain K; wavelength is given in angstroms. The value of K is 1.1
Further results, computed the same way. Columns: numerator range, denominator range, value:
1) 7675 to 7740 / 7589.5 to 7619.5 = 1.05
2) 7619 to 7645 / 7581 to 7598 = 0.99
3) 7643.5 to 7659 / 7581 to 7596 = 1.09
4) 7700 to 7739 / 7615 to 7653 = 1.09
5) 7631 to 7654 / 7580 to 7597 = 1.05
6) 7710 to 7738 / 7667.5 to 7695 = 1.03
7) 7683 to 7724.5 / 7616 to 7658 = 1.05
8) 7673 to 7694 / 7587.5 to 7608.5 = 1.01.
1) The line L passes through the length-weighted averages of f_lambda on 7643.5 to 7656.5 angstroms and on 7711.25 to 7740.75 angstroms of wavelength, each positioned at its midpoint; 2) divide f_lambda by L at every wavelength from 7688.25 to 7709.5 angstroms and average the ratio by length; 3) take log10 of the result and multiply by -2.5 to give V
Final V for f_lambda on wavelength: 0.03 mag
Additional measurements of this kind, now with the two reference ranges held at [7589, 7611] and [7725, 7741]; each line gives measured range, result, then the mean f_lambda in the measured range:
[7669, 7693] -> 0.04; 6.84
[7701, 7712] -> 0.00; 7.15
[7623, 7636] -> 0.12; 6.13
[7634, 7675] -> -0.01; 7.04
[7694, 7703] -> 0.12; 6.4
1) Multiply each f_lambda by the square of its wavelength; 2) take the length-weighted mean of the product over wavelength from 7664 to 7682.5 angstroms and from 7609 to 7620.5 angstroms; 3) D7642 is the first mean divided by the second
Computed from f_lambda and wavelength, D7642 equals 1.1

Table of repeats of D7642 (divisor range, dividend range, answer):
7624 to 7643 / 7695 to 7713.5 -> 1.13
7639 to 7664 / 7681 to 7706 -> 0.95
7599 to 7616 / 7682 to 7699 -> 1.01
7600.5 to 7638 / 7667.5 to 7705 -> 1.08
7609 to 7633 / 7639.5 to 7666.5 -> 1.18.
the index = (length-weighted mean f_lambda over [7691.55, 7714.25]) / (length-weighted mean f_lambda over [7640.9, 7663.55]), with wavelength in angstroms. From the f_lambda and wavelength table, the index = 0.96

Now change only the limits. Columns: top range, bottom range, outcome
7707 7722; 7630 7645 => 1.13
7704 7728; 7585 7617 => 1.07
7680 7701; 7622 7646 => 1.05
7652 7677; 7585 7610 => 1.10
